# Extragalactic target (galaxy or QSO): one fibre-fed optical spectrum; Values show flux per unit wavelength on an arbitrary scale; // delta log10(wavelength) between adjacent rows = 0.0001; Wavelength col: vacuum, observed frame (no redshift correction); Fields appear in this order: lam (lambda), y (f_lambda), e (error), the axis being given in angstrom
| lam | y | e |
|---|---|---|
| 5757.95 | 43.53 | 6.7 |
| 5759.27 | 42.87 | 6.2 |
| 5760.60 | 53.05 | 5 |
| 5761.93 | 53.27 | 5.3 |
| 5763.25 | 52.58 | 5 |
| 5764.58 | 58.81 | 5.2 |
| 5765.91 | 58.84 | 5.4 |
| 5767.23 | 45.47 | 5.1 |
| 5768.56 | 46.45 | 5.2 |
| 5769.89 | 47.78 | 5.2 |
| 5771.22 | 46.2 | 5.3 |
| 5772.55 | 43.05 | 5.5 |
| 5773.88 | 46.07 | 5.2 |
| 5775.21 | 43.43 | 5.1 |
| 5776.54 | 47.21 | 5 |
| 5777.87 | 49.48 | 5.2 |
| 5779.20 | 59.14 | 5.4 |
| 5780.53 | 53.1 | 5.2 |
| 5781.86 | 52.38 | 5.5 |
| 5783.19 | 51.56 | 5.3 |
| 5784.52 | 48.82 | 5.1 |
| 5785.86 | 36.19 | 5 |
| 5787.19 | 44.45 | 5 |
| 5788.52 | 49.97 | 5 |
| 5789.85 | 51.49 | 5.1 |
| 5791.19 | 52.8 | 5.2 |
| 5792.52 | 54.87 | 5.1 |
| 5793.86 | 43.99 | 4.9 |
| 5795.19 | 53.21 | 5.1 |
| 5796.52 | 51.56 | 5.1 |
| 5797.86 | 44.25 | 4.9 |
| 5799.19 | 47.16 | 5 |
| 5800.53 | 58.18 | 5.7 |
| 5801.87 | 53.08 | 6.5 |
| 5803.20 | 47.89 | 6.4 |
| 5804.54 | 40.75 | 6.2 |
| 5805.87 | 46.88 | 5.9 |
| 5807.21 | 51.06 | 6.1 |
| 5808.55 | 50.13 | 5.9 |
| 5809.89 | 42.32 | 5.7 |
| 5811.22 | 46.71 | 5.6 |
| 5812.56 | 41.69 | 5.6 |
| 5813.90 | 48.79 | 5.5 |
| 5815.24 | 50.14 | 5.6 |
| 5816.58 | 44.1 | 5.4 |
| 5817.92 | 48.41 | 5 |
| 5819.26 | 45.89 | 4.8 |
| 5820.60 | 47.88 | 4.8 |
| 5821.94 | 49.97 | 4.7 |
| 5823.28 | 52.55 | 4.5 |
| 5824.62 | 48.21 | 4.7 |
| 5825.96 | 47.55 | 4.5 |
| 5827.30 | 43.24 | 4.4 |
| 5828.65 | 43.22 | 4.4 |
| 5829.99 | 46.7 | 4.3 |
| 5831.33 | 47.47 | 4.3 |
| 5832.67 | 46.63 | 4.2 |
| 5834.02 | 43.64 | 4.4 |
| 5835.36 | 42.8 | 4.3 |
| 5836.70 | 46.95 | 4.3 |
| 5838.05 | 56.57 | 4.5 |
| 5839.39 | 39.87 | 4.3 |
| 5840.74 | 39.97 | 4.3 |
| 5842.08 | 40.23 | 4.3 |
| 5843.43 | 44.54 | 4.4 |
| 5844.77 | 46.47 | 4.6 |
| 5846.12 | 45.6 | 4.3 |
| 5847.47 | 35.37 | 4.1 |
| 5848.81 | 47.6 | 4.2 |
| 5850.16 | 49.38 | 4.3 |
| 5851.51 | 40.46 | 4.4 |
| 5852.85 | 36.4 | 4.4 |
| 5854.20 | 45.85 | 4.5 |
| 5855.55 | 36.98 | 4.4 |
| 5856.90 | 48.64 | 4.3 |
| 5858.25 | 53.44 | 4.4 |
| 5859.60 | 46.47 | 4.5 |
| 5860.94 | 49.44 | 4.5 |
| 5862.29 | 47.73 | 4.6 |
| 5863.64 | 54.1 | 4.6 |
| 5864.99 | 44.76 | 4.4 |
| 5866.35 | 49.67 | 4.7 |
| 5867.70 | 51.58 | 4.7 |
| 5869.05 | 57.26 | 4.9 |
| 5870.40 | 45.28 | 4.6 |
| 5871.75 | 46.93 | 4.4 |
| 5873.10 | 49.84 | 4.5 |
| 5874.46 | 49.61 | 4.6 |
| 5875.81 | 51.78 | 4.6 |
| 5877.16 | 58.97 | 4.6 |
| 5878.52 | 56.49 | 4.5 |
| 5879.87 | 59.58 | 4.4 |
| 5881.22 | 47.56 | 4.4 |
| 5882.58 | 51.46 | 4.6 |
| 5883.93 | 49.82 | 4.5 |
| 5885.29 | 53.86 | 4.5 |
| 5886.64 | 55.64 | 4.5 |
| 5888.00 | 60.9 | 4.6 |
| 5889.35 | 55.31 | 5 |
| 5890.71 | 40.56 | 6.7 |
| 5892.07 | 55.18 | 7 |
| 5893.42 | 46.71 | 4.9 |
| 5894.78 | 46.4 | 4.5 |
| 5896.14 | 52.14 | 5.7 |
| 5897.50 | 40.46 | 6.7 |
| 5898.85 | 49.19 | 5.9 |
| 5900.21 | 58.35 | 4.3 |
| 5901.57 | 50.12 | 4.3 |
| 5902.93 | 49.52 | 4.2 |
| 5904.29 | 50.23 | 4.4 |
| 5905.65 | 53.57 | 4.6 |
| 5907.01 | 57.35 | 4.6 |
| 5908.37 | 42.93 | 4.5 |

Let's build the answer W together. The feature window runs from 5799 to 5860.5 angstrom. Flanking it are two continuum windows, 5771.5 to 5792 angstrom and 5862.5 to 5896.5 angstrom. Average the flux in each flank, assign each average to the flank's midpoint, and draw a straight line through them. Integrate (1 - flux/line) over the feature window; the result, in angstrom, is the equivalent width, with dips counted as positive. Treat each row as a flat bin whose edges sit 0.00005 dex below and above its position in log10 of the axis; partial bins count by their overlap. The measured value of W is 4.8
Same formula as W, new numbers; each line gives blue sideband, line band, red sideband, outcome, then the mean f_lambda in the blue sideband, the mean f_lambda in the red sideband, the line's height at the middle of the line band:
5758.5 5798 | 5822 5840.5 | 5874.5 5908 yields 1.51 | 49.5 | 52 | 50.7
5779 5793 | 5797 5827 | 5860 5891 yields 1.61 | 50.1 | 51.8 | 50.6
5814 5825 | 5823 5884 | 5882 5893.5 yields 3.66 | 48.4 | 52.5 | 50.4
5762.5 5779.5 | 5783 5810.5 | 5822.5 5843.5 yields -0.41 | 49.4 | 45.7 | 47.9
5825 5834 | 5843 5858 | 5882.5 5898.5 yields 1.19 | 45.7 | 50.7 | 47.4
